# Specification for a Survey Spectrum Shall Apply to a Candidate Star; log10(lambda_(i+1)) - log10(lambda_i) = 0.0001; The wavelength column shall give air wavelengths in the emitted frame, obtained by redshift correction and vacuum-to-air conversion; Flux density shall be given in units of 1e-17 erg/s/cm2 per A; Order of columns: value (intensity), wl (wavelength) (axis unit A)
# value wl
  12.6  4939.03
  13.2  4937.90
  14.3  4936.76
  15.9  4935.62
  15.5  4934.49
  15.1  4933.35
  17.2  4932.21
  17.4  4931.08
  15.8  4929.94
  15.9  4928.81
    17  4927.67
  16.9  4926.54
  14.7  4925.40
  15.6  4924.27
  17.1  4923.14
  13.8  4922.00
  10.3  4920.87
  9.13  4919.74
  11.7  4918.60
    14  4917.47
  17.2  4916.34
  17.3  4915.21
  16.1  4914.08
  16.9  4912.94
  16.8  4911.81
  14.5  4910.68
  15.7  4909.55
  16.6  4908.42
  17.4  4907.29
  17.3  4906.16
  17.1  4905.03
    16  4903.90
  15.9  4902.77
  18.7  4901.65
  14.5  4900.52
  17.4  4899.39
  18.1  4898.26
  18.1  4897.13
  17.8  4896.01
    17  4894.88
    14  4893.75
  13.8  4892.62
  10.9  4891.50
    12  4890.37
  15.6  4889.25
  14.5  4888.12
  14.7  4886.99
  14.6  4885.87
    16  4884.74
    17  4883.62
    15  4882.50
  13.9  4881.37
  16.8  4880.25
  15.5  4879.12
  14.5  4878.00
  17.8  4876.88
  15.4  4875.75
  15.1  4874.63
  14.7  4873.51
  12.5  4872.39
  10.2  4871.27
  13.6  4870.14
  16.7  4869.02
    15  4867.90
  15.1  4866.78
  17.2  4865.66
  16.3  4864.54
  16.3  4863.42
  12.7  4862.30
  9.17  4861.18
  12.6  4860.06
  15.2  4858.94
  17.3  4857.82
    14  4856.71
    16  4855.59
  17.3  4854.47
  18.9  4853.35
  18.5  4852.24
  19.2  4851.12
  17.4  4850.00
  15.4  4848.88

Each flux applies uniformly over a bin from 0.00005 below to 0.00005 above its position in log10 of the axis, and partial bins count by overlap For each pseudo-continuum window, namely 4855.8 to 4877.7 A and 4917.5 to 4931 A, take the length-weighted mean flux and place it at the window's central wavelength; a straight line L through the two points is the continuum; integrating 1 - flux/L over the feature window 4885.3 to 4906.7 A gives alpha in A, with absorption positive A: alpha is -1.7 A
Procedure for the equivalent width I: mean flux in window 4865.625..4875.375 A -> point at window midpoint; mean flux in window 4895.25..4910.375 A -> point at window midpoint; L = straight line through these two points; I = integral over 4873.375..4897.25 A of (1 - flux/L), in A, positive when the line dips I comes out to 0.5 A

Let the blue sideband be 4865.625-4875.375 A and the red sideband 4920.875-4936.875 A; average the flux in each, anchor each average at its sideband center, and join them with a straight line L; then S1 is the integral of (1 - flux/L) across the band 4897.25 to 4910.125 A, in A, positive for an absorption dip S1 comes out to -1.5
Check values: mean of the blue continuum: 14.3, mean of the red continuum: 15.7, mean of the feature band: 16.8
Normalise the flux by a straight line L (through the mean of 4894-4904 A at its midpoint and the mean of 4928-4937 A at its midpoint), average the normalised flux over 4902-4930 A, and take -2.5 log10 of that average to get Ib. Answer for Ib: 0.068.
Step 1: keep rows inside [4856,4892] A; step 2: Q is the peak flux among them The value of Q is 17.8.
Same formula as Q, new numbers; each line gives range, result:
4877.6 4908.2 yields 18.7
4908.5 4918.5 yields 17.3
